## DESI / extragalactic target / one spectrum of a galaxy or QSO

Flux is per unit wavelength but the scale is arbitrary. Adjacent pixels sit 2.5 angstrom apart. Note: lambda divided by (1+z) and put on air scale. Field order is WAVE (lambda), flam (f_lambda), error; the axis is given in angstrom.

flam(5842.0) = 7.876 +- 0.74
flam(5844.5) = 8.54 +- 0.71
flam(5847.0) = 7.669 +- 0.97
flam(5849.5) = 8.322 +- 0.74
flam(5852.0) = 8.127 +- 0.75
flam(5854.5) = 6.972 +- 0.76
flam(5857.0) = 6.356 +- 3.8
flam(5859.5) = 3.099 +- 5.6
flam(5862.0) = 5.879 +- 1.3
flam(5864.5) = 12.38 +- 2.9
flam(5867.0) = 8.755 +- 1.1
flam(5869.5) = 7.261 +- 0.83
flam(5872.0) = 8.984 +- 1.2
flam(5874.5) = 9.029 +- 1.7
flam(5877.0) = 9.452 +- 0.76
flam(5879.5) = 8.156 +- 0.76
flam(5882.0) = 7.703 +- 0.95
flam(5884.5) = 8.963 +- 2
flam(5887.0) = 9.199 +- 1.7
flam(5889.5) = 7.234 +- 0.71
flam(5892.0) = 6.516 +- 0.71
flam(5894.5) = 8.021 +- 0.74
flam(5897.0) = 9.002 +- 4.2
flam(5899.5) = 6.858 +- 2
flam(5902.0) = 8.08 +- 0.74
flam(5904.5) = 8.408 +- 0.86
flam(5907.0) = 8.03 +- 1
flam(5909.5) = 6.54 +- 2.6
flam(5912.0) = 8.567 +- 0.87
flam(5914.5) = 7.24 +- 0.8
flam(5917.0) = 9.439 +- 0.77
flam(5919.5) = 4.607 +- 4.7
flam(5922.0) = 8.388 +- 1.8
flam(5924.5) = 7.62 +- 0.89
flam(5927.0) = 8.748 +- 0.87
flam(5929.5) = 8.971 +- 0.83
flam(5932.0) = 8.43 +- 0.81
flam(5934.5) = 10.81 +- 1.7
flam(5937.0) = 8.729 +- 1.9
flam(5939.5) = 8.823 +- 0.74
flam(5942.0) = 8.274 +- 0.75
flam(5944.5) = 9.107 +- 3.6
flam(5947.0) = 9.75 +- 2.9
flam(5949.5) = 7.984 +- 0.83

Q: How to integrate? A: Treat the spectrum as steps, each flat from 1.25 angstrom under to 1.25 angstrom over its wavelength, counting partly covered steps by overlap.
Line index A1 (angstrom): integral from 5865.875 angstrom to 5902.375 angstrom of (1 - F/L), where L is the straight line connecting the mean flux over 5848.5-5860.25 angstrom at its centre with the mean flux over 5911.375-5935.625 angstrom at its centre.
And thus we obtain -4.3 angstrom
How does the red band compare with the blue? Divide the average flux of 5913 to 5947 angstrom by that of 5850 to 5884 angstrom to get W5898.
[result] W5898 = 1.07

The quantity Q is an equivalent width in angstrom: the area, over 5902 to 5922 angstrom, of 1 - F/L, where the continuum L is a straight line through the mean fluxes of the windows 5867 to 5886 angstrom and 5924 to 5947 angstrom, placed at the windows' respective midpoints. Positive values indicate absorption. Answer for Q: 2.6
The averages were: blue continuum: 8.53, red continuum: 8.92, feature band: 7.63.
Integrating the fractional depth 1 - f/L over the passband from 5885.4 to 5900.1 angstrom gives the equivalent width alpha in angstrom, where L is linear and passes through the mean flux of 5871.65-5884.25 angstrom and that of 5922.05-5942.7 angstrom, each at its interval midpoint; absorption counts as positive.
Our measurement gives 1.4 angstrom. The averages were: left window 8.67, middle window 7.87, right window 8.79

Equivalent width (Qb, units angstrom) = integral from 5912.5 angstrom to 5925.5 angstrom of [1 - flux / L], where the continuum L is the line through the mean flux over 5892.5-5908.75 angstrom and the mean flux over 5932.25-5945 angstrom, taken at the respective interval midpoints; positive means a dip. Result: 1.5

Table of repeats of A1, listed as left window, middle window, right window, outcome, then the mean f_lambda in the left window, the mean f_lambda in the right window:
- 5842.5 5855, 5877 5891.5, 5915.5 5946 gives -0.1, 7.98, 8.5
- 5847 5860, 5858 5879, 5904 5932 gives -2.8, 6.88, 7.88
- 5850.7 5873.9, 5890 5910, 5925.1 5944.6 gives 1.4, 7.58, 8.93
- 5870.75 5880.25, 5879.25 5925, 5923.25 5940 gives 5.6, 8.94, 8.88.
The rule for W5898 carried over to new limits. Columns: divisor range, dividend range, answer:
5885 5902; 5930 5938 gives 1.18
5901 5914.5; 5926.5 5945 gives 1.14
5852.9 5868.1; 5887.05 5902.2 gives 1.06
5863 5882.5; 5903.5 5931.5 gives 0.88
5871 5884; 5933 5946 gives 1.05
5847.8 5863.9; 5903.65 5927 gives 1.14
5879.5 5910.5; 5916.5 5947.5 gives 1.08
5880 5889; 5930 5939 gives 1.09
